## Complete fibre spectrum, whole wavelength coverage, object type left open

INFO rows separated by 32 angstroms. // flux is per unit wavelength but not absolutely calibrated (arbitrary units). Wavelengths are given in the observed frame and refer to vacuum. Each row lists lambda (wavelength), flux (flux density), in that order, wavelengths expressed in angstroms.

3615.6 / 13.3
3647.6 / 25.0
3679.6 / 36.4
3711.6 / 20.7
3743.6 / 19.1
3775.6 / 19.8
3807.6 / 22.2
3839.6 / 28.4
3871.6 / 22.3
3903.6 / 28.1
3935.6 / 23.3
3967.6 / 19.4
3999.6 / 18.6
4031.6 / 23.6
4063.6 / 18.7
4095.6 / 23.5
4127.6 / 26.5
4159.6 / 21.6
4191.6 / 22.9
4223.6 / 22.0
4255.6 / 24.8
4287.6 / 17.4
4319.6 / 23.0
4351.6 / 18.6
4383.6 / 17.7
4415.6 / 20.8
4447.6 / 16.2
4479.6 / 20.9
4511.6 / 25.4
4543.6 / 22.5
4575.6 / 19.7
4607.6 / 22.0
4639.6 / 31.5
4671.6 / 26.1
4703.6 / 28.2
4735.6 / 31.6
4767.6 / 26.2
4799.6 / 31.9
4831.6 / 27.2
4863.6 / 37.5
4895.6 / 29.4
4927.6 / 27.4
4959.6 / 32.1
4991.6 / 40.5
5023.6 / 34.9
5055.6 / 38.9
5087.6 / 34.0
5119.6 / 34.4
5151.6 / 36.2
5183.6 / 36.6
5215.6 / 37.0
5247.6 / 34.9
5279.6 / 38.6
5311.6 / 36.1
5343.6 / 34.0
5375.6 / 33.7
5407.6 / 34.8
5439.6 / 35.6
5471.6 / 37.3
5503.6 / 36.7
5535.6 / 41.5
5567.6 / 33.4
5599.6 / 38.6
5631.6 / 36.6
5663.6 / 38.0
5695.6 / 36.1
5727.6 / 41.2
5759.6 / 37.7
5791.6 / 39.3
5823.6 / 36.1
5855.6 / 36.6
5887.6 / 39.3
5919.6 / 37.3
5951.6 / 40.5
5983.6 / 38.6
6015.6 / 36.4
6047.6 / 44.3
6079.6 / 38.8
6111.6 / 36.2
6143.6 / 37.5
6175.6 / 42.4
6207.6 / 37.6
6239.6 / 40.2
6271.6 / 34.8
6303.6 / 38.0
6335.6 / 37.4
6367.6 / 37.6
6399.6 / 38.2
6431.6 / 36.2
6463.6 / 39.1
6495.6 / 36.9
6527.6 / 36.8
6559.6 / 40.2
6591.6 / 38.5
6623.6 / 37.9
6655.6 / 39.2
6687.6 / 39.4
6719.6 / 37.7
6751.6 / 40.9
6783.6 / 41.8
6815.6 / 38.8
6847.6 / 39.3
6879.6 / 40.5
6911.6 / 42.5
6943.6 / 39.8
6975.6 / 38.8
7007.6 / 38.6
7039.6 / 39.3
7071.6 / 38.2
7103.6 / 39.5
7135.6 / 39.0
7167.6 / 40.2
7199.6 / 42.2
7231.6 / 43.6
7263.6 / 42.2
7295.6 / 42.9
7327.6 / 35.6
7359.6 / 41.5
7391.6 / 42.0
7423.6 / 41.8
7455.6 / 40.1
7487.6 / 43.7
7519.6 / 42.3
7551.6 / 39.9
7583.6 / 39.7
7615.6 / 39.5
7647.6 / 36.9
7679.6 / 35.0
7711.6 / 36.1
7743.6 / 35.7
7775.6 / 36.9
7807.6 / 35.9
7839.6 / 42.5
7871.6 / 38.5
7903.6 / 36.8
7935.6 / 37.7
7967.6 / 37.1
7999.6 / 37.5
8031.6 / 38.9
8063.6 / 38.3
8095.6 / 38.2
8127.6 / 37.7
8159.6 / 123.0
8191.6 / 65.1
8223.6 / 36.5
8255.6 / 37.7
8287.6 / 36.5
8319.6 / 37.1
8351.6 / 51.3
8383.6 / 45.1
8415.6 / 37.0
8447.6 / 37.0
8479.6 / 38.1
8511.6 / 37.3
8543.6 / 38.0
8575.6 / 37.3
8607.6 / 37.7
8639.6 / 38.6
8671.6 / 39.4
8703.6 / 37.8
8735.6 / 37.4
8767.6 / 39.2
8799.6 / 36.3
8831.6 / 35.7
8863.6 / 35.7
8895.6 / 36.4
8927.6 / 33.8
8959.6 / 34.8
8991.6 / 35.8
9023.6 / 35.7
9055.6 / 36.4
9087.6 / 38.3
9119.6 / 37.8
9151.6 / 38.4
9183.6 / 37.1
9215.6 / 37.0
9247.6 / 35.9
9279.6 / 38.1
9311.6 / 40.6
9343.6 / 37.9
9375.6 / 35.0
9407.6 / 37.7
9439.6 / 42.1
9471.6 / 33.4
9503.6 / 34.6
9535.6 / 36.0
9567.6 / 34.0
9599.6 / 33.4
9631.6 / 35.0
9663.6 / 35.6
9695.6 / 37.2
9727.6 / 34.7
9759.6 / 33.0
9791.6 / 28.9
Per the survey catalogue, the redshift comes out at 0.244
